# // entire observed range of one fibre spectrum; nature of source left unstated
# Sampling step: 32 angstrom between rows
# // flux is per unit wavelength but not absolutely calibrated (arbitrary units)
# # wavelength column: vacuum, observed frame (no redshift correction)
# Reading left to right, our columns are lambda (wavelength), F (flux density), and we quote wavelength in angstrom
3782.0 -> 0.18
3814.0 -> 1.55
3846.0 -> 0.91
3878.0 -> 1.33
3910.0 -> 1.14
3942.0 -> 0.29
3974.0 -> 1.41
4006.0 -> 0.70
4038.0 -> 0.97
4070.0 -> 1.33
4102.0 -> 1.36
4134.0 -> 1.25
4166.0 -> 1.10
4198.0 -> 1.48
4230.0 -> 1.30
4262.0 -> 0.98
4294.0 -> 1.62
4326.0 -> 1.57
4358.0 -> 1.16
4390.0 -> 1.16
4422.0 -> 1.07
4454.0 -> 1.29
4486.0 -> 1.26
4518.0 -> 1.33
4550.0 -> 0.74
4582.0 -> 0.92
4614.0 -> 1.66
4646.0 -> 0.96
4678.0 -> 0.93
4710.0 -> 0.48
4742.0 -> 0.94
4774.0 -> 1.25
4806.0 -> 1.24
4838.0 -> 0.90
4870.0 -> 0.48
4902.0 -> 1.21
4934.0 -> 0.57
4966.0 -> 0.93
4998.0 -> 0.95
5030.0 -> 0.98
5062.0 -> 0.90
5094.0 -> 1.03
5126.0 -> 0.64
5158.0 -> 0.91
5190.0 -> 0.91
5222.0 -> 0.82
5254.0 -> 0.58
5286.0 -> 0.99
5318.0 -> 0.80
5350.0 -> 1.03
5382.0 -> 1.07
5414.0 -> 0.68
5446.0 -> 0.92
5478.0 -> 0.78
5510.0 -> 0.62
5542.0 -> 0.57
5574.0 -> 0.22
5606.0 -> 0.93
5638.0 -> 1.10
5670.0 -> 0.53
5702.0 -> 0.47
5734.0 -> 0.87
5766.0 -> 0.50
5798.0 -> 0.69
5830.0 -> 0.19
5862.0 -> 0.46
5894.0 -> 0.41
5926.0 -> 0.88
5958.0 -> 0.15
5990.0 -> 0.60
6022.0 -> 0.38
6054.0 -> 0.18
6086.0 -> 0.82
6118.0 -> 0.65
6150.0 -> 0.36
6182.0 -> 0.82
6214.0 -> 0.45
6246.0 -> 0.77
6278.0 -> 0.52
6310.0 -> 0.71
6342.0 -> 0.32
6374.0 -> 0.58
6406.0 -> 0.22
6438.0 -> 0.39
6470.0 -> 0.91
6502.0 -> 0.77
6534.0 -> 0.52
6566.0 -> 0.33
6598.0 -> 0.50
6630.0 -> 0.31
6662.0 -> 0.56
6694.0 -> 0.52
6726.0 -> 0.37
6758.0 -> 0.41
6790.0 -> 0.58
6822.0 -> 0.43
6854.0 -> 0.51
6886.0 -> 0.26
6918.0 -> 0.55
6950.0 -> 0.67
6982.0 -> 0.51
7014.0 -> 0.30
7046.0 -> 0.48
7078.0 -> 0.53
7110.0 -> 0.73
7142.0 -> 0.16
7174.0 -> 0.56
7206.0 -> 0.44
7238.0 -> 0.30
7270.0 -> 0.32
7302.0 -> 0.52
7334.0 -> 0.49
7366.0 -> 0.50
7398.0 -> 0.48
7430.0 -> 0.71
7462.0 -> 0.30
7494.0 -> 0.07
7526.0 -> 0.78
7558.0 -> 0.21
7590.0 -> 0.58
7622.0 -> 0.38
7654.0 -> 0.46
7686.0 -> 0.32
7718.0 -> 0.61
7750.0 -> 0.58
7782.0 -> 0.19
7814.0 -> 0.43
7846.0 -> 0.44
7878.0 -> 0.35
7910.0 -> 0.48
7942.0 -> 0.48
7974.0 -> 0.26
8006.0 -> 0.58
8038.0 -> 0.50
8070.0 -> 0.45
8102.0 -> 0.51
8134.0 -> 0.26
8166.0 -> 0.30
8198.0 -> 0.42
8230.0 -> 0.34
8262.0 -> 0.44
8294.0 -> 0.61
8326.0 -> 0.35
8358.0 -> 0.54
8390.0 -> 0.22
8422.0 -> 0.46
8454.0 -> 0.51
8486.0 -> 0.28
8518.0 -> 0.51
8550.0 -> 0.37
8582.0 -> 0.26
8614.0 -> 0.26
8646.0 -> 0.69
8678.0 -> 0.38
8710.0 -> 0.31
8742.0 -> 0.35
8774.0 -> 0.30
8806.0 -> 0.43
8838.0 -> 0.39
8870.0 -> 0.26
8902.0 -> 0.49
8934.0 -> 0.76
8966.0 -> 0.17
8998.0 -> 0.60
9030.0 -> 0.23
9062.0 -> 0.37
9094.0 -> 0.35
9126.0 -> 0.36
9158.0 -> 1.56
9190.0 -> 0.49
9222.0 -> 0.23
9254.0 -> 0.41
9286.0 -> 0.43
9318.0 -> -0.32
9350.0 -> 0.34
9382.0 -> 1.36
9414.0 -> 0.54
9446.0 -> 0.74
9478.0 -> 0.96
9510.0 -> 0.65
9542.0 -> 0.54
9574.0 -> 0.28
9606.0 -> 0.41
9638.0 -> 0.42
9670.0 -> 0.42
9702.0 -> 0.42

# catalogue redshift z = 1.46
